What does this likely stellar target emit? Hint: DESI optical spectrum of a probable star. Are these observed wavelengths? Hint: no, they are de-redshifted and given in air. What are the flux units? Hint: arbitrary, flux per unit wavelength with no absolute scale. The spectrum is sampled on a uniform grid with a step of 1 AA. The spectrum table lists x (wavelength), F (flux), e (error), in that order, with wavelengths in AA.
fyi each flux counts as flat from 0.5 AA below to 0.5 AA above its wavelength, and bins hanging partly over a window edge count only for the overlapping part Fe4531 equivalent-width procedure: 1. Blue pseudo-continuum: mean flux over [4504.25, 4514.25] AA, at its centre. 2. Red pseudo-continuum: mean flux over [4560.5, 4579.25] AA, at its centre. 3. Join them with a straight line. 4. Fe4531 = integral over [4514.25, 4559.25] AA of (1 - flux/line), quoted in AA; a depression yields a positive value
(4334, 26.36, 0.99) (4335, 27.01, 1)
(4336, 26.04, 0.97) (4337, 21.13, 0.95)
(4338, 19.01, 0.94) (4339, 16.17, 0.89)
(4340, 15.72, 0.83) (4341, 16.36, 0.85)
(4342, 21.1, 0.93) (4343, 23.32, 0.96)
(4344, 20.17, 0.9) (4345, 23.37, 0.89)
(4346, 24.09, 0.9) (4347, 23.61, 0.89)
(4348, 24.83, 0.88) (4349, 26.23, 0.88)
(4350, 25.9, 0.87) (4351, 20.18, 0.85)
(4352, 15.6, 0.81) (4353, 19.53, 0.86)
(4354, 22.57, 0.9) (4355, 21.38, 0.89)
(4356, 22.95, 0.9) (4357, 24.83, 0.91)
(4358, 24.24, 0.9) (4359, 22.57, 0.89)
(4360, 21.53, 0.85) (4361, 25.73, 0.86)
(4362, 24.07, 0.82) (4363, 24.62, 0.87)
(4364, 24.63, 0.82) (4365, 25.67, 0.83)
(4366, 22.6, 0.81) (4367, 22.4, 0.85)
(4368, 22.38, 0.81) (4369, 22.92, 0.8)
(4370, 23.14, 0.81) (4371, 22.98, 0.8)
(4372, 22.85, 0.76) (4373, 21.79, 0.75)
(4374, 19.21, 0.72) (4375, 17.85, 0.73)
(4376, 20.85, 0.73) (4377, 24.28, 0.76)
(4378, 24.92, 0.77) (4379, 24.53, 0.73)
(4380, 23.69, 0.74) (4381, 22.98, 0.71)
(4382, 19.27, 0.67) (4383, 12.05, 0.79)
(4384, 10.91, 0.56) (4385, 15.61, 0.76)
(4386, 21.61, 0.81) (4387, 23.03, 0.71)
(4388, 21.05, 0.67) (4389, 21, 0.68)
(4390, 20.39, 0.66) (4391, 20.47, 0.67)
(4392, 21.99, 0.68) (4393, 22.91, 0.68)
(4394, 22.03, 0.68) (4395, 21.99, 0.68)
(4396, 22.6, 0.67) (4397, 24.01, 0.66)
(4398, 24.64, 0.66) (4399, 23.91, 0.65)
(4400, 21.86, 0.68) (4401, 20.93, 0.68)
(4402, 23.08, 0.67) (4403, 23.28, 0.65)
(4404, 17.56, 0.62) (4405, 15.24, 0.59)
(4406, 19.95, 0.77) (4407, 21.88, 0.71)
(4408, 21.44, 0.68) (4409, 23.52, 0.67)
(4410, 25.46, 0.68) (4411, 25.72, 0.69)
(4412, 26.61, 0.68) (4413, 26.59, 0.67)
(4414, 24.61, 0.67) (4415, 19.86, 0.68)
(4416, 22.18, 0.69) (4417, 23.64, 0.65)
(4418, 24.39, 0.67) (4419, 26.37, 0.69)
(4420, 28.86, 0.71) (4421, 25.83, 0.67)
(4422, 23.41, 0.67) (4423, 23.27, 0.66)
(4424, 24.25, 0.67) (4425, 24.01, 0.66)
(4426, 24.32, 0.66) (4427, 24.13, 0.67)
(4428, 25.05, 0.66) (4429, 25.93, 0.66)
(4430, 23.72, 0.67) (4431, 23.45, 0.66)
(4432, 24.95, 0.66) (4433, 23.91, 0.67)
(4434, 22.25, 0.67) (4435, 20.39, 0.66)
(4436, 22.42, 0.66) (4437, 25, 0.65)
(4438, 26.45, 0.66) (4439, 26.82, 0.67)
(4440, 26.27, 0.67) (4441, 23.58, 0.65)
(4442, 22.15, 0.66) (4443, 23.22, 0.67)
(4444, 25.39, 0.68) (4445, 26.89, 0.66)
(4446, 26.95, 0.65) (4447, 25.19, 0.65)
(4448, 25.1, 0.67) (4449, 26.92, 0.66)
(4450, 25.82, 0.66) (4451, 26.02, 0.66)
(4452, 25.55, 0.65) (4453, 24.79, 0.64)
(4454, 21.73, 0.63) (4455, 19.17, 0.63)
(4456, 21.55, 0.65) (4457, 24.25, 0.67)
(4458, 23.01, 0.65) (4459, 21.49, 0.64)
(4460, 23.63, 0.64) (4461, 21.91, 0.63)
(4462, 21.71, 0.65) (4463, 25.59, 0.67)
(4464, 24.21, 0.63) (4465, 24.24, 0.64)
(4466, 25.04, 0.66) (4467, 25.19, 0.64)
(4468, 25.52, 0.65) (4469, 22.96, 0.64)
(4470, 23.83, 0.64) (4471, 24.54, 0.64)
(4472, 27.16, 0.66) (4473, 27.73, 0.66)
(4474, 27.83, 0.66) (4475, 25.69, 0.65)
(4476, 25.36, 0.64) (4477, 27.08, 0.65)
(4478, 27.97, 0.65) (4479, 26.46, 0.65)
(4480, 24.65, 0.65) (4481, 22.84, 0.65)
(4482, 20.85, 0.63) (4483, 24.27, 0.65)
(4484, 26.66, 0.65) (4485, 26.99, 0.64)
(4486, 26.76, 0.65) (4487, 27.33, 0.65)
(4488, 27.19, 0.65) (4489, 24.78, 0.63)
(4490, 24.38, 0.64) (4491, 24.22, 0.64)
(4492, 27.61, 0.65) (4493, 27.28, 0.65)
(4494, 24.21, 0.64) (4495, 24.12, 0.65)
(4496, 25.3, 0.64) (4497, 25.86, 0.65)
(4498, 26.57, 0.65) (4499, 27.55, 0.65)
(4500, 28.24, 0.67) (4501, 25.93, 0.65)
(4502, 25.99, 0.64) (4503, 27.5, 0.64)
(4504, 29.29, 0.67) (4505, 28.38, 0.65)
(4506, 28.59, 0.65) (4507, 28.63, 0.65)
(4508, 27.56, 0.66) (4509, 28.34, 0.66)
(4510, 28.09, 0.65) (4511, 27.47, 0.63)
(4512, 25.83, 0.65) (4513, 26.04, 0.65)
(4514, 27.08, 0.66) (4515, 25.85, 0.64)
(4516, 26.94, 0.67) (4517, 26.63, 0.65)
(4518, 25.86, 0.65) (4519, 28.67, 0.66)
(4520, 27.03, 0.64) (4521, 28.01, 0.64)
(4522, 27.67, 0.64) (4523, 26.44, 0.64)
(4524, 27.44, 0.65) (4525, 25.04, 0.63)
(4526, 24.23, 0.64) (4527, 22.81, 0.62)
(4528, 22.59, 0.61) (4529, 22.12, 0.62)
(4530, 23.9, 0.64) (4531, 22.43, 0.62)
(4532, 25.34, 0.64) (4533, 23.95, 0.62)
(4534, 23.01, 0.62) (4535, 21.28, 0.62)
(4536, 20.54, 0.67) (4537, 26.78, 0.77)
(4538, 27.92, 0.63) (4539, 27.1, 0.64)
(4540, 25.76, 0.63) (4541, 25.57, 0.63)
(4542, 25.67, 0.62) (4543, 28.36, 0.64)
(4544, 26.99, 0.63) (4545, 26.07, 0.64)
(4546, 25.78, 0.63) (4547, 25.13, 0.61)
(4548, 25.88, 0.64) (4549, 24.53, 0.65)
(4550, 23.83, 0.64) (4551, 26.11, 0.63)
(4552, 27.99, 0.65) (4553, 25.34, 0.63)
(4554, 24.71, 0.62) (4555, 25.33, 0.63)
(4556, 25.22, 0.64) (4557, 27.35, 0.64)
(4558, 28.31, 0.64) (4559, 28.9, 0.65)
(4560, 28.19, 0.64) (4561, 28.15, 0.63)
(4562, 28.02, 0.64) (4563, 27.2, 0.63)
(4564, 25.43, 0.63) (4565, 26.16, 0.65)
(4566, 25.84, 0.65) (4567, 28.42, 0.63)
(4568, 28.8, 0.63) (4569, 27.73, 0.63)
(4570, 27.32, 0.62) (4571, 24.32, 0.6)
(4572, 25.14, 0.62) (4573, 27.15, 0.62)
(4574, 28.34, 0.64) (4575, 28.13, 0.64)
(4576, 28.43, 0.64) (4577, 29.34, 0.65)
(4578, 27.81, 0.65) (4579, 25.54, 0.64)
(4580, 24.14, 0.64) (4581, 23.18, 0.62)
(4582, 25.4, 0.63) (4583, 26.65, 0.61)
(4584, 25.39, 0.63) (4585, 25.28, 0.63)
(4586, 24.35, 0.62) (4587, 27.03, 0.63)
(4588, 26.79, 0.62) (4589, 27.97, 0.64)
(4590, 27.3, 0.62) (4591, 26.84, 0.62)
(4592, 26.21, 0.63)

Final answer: 3.06 AA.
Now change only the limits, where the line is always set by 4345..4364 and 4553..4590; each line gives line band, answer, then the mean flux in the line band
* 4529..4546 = 0.75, 25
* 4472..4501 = -0.76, 25.9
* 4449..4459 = 0.45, 23.6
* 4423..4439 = 0.18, 24.1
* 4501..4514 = -0.98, 27.6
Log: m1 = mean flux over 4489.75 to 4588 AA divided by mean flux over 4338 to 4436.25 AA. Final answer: 1.17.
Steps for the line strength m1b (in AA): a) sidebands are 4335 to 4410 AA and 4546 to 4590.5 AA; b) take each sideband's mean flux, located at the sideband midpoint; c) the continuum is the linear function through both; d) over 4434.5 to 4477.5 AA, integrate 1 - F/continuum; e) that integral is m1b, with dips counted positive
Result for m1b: -1.4 AA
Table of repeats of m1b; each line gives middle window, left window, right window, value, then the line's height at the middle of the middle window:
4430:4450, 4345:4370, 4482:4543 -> 0.0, 24.7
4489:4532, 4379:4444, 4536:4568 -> -1.5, 25.4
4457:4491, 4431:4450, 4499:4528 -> 1.0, 25.7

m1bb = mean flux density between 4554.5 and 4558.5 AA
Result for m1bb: 26.6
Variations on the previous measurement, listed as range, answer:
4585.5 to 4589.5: 26.5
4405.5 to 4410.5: 22.4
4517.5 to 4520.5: 27.2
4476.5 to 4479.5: 27.2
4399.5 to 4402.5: 22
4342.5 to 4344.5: 21.7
